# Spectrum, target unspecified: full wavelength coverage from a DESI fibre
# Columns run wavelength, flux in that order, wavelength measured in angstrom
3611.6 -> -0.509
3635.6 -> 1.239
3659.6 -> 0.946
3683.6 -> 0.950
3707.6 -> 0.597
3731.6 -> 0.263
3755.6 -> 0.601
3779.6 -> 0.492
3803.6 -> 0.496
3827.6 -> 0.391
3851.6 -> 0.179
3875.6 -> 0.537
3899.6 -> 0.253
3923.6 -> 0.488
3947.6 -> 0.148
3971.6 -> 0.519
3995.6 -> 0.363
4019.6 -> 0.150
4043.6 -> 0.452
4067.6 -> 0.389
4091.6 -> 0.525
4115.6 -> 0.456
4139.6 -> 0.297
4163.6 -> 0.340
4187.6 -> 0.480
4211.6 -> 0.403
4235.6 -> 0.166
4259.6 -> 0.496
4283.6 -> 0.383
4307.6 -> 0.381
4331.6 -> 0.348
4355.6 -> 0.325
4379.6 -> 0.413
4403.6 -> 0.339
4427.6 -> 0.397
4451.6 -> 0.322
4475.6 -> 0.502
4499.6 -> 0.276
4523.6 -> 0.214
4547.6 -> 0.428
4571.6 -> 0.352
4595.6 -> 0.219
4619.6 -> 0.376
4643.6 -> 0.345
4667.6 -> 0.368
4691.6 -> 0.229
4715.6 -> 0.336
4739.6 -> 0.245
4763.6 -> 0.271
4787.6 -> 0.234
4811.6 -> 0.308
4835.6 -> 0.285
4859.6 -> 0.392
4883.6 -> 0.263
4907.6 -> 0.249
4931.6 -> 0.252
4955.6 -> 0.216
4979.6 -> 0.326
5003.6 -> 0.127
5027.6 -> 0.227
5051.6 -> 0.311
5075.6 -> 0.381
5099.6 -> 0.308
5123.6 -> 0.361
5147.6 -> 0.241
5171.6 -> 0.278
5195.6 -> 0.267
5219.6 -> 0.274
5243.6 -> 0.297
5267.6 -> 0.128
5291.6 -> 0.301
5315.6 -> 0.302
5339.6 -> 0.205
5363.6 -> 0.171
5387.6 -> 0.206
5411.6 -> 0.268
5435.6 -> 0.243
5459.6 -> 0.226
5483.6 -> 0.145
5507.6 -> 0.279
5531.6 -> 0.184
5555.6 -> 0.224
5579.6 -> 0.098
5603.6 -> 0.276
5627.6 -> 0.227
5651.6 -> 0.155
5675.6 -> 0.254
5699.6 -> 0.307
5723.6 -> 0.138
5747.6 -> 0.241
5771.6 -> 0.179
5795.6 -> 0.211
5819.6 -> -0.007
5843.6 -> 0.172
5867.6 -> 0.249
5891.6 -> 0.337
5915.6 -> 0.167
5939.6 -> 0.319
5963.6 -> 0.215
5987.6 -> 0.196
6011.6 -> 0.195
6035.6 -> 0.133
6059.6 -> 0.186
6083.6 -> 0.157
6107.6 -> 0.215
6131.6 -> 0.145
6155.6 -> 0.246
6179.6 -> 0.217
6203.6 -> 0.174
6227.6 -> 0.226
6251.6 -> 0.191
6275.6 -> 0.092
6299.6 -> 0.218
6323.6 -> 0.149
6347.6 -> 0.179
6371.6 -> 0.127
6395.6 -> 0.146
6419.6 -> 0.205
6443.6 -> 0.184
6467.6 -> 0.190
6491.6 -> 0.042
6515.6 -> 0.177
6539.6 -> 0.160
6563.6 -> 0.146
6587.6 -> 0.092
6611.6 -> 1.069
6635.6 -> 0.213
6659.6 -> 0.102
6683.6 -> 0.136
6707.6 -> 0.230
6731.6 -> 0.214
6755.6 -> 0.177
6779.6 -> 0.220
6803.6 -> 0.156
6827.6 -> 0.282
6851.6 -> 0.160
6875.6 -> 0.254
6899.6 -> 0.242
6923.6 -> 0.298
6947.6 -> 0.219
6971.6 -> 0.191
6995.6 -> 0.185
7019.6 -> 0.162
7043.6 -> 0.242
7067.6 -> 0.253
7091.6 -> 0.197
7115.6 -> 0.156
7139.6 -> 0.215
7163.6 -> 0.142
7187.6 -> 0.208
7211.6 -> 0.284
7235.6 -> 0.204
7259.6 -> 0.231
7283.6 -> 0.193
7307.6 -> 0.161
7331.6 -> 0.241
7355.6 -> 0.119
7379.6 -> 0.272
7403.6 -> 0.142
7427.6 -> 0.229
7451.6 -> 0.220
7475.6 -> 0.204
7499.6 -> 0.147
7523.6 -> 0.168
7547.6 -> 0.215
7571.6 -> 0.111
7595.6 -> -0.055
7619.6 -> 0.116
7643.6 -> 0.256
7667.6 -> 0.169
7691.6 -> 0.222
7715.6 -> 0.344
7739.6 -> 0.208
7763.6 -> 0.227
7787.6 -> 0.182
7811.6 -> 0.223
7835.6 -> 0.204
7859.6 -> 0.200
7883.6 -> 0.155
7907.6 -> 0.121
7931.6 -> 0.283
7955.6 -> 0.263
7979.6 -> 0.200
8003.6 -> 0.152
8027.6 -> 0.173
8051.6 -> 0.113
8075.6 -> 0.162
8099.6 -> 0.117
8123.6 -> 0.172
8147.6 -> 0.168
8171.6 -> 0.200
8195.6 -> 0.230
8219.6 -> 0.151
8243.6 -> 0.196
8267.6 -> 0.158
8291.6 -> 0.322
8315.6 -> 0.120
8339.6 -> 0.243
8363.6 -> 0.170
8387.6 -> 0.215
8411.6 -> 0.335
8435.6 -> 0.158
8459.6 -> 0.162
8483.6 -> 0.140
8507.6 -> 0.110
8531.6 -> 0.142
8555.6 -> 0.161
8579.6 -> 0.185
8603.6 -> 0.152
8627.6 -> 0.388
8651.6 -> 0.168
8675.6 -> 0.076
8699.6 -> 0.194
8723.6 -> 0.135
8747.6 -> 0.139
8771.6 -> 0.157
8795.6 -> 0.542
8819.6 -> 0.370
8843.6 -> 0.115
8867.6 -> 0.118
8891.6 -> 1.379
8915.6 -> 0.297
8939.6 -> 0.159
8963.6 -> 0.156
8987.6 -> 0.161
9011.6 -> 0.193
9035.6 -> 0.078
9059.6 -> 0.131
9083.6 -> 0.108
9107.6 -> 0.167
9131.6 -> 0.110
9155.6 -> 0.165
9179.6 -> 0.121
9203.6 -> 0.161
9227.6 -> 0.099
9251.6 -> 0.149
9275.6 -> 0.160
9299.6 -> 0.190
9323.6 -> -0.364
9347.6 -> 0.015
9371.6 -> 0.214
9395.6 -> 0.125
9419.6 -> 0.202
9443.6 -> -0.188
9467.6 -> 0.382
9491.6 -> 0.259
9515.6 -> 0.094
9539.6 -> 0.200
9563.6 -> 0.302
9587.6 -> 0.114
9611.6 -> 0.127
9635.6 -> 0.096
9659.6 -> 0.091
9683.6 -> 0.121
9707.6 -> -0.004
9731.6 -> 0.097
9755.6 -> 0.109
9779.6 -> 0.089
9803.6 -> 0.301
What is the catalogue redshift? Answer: 0.77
